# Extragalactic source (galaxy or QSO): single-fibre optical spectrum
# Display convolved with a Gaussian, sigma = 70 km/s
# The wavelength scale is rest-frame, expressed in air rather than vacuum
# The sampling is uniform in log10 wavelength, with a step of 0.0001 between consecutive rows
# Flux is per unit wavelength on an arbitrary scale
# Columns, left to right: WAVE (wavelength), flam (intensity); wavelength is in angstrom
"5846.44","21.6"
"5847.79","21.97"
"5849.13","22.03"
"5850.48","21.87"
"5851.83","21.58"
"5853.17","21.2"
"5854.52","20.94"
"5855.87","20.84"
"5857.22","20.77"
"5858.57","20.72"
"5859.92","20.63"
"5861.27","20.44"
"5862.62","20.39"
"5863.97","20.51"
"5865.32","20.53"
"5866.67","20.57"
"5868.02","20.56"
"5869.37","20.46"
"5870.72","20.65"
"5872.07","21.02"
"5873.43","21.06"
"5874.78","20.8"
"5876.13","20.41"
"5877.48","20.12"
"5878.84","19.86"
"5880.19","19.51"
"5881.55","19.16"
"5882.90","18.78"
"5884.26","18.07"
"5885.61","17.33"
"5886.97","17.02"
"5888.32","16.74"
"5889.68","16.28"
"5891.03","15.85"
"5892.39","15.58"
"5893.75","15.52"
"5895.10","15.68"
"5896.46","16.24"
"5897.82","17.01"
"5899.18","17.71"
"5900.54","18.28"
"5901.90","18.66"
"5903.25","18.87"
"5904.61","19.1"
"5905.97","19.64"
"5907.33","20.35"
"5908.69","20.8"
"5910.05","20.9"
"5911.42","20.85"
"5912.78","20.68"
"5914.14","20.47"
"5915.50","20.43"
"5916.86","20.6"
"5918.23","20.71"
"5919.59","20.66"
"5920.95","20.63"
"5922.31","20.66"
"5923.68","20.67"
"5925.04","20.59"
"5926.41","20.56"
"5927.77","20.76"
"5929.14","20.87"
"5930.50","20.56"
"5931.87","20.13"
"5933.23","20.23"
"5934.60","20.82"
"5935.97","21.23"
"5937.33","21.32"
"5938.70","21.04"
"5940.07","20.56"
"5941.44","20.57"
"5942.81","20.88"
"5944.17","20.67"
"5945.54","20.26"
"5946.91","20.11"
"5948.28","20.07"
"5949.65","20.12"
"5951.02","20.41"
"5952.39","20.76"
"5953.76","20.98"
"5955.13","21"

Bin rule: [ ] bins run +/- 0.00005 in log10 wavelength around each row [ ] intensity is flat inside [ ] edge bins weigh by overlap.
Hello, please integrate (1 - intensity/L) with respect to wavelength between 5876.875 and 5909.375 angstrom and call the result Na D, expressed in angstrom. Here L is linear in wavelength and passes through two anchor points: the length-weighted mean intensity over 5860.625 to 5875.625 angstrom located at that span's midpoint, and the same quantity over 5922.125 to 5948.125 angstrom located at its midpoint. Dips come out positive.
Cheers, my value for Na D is 4.15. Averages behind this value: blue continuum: 20.6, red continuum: 20.6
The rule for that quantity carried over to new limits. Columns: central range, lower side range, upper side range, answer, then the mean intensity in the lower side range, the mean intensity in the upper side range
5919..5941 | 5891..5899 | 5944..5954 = -2.2 angstrom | 16.1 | 20.4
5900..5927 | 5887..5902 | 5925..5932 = -2.0 angstrom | 16.6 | 20.6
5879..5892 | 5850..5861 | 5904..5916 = 1.9 angstrom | 21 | 20.4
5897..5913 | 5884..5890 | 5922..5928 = -0.5 angstrom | 17.1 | 20.6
